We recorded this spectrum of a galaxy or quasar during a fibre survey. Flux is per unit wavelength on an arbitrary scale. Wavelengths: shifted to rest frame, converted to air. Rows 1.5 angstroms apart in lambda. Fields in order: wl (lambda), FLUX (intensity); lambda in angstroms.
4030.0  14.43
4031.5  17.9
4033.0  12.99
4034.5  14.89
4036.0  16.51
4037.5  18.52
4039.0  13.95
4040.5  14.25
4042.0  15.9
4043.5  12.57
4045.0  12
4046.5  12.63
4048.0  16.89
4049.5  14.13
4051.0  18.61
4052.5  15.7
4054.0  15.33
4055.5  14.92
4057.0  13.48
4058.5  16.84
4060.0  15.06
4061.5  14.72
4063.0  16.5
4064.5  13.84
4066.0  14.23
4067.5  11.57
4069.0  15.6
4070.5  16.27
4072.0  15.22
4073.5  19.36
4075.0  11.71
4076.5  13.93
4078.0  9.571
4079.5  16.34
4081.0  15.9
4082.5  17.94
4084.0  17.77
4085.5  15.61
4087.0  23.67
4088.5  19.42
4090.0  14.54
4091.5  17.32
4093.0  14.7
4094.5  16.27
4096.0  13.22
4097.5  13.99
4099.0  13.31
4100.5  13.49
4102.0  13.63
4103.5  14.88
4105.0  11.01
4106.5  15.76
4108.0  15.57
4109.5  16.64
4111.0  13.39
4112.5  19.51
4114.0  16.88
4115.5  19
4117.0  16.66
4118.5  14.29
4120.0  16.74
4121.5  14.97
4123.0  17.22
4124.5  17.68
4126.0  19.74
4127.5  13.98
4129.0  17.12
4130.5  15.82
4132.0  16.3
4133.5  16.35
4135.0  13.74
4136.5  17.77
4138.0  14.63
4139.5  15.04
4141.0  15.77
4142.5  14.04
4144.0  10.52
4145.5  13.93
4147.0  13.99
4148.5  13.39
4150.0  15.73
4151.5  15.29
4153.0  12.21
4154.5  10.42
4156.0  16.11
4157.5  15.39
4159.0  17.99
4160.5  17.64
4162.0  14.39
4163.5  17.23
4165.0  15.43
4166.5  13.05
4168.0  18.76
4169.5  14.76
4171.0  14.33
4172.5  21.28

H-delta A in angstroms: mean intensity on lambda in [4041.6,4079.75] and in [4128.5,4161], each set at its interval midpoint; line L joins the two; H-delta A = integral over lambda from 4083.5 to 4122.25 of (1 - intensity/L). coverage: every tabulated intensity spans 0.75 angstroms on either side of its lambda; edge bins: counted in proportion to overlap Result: -2.7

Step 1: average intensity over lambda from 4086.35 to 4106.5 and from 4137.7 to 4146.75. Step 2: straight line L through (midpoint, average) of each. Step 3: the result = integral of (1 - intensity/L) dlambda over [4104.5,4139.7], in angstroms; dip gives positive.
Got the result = -3.8 angstroms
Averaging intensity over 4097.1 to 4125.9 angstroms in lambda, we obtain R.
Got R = 15.6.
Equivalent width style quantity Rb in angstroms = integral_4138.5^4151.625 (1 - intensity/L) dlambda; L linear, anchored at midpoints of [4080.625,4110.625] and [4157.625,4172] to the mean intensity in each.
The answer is 1.5 angstroms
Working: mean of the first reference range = 15.7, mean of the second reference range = 16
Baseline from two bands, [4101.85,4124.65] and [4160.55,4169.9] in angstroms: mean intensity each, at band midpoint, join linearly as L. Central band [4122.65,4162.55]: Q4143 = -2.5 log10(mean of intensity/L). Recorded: 0.04 mag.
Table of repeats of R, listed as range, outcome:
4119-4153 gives 15.4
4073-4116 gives 15.6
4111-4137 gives 16.6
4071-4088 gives 16.1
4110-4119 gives 16.7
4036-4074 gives 15.1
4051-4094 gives 15.7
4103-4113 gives 15.2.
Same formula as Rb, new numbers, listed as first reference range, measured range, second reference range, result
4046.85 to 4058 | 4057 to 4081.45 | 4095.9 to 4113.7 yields 0.79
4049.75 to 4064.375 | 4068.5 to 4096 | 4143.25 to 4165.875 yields -1.41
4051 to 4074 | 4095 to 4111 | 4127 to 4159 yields 0.92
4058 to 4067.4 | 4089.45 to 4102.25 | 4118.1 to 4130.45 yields 0.99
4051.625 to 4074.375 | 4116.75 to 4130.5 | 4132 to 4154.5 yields -1.75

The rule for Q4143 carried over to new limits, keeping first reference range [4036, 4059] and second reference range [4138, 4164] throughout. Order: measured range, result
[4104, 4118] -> -0.08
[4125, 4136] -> -0.11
